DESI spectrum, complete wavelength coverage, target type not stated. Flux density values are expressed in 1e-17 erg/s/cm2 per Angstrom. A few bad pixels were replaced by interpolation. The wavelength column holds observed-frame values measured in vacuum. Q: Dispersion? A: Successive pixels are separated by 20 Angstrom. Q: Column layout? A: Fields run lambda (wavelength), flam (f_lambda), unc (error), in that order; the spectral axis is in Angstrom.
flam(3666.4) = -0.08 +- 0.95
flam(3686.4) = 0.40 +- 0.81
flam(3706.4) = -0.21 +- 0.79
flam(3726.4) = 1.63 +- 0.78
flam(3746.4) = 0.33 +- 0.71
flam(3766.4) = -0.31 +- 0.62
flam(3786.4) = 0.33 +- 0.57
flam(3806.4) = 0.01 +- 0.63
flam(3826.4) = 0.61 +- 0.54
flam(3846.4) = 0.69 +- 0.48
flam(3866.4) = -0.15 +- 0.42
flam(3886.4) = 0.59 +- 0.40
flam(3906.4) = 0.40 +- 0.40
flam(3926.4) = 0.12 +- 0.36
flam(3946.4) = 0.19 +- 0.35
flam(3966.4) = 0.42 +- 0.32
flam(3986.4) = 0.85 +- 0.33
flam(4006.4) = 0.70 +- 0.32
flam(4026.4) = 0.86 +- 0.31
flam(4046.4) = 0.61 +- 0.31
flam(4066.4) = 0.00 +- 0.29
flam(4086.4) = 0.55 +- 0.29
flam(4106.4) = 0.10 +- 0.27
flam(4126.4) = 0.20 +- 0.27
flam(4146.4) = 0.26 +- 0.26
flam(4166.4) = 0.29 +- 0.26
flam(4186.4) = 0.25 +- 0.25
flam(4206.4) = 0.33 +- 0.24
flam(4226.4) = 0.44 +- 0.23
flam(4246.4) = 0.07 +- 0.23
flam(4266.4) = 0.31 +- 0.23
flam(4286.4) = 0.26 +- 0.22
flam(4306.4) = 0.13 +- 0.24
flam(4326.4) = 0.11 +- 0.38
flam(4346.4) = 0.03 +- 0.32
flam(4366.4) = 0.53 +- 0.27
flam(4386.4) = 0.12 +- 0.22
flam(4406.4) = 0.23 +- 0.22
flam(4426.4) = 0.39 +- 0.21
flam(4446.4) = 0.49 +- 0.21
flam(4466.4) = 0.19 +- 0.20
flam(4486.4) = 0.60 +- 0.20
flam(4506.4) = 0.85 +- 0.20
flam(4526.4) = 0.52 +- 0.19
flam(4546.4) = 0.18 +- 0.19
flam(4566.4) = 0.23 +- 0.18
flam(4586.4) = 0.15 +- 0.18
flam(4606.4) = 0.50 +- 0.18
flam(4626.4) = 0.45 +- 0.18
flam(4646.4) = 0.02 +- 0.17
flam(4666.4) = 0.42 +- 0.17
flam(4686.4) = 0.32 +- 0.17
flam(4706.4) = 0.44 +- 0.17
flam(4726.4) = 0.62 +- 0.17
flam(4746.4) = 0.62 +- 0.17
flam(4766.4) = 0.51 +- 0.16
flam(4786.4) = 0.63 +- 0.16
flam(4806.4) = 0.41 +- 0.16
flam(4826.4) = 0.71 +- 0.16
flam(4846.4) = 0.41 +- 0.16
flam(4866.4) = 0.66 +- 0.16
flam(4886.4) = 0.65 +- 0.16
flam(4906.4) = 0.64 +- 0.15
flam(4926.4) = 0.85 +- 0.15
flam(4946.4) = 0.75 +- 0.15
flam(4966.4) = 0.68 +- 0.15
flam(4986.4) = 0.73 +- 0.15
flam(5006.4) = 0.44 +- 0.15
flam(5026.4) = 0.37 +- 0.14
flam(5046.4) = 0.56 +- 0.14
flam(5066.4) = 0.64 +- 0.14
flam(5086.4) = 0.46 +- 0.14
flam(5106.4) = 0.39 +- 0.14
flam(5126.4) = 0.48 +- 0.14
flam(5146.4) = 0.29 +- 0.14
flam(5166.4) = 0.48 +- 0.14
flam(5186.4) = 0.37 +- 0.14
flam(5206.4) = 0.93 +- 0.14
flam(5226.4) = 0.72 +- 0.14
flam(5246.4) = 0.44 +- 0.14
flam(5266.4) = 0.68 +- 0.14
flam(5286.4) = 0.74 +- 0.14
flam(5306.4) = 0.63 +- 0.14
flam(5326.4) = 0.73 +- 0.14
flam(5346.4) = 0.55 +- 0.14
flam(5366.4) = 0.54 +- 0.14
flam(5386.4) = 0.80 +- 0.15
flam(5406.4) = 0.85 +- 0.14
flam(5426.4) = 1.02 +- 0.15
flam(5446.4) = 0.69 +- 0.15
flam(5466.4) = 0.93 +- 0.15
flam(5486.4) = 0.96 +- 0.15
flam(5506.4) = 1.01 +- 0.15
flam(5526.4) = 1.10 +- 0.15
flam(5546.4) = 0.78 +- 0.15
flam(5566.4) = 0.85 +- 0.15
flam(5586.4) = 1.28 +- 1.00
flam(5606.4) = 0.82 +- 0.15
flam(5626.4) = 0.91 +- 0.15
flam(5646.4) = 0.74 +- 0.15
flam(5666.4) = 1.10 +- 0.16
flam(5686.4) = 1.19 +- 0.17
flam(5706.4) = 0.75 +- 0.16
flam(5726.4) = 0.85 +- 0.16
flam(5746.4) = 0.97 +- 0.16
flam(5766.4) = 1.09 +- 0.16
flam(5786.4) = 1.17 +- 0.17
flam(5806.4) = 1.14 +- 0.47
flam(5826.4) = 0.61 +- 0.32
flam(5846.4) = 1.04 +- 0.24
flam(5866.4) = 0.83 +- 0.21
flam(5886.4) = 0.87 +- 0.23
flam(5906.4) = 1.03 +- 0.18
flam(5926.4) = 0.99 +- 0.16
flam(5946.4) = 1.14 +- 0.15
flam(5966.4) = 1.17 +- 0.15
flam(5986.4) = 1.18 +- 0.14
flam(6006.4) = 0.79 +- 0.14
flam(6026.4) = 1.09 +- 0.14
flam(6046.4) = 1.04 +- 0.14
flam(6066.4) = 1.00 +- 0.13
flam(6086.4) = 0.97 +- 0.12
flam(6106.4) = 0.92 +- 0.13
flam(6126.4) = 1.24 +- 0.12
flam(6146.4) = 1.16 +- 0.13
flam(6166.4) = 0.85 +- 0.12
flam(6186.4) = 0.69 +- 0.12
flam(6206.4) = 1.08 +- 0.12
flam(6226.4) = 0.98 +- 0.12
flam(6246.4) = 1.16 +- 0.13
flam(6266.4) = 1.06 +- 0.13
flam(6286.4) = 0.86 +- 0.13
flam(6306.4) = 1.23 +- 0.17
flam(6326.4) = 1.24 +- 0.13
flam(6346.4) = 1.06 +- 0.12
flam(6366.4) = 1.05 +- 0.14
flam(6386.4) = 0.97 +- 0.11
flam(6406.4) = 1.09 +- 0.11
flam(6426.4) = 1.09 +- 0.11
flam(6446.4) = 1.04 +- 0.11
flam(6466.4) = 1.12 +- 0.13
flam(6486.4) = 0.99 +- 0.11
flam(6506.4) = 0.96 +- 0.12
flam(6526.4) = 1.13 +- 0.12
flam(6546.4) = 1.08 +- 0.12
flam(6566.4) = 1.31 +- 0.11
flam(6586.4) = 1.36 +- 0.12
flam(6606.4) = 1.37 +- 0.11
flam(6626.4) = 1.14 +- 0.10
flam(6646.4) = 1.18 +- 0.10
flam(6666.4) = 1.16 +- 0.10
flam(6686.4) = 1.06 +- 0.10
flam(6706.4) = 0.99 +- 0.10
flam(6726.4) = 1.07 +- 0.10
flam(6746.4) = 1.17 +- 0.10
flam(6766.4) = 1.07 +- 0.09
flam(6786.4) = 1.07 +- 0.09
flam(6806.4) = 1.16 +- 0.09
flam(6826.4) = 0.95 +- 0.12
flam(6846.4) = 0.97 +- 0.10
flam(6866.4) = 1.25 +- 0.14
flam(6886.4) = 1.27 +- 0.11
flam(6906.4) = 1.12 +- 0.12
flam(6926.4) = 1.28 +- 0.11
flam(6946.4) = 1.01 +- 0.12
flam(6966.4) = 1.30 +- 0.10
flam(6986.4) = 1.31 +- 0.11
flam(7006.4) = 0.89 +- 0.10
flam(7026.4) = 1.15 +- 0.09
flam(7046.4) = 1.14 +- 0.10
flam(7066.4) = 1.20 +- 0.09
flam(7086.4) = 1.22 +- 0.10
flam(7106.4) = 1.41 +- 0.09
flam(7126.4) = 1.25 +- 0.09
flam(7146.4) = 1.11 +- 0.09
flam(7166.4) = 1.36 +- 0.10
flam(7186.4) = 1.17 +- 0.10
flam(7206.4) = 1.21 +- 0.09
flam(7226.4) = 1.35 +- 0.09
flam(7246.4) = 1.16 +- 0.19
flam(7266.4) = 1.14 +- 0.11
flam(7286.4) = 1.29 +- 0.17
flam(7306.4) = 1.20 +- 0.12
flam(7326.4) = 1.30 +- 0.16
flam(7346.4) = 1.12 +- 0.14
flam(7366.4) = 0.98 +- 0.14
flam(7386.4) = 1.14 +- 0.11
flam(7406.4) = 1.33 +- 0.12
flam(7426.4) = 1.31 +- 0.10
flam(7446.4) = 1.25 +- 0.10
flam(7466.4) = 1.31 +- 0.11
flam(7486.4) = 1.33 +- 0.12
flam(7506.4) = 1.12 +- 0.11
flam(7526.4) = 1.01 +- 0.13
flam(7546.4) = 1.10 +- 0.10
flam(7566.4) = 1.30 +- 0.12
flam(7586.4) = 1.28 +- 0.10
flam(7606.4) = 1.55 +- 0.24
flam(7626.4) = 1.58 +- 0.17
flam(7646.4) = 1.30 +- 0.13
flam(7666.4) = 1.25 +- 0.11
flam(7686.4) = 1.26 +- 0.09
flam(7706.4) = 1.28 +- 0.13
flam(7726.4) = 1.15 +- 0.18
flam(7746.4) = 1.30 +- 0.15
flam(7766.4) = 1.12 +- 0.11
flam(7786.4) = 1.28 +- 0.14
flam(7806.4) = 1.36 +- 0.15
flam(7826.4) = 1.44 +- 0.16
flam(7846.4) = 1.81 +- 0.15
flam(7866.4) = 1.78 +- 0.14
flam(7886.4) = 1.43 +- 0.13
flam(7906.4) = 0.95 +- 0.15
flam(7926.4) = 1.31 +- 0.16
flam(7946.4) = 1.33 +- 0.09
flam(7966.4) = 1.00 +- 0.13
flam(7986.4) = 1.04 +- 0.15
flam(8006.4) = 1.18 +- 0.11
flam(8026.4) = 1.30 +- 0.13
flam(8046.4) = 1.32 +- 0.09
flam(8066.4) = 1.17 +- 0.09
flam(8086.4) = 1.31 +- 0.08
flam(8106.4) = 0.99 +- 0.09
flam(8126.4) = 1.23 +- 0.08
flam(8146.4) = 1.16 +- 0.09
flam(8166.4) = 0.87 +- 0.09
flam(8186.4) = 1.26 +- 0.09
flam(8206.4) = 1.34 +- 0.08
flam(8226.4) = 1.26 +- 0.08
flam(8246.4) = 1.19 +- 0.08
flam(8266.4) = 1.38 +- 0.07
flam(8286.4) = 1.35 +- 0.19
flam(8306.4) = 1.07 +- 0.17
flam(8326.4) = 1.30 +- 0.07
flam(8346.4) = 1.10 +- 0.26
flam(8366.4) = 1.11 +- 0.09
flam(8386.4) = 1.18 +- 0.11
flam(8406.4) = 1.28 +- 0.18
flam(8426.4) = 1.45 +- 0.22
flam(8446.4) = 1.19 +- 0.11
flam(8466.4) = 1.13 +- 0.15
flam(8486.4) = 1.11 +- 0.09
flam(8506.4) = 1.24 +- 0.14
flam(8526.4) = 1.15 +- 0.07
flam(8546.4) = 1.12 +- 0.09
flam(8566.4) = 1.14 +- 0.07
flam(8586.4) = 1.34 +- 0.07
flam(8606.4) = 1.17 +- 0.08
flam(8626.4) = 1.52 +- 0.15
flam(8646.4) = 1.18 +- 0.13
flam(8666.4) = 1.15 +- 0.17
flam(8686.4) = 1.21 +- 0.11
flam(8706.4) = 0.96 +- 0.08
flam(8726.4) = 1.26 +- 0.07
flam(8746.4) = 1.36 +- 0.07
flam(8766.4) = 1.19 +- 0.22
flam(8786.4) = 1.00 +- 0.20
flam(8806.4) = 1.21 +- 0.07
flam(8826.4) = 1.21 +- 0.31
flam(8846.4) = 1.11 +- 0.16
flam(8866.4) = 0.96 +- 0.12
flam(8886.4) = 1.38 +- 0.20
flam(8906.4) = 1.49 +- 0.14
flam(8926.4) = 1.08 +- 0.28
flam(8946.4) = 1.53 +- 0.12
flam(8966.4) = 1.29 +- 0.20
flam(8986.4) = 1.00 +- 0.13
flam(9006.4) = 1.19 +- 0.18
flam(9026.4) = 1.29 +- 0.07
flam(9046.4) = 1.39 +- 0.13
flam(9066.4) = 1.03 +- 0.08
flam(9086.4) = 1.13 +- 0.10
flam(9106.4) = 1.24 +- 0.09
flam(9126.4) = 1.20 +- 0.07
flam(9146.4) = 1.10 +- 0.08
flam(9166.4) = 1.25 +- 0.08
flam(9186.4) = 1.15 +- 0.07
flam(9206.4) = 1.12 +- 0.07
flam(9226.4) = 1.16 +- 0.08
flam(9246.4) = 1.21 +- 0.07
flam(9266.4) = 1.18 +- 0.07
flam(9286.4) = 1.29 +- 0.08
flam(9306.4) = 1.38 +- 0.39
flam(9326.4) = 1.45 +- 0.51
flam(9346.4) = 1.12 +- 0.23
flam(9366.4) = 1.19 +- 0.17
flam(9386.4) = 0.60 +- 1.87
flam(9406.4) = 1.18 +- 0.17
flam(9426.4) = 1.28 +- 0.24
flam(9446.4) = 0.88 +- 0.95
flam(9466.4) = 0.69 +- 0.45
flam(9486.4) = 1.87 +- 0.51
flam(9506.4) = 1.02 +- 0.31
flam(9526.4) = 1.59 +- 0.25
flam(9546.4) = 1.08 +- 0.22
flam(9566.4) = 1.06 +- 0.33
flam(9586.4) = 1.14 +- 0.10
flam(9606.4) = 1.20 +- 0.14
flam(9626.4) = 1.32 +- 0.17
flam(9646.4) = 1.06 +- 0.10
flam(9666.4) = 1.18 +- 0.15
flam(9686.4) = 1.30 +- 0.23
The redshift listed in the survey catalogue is 0.19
